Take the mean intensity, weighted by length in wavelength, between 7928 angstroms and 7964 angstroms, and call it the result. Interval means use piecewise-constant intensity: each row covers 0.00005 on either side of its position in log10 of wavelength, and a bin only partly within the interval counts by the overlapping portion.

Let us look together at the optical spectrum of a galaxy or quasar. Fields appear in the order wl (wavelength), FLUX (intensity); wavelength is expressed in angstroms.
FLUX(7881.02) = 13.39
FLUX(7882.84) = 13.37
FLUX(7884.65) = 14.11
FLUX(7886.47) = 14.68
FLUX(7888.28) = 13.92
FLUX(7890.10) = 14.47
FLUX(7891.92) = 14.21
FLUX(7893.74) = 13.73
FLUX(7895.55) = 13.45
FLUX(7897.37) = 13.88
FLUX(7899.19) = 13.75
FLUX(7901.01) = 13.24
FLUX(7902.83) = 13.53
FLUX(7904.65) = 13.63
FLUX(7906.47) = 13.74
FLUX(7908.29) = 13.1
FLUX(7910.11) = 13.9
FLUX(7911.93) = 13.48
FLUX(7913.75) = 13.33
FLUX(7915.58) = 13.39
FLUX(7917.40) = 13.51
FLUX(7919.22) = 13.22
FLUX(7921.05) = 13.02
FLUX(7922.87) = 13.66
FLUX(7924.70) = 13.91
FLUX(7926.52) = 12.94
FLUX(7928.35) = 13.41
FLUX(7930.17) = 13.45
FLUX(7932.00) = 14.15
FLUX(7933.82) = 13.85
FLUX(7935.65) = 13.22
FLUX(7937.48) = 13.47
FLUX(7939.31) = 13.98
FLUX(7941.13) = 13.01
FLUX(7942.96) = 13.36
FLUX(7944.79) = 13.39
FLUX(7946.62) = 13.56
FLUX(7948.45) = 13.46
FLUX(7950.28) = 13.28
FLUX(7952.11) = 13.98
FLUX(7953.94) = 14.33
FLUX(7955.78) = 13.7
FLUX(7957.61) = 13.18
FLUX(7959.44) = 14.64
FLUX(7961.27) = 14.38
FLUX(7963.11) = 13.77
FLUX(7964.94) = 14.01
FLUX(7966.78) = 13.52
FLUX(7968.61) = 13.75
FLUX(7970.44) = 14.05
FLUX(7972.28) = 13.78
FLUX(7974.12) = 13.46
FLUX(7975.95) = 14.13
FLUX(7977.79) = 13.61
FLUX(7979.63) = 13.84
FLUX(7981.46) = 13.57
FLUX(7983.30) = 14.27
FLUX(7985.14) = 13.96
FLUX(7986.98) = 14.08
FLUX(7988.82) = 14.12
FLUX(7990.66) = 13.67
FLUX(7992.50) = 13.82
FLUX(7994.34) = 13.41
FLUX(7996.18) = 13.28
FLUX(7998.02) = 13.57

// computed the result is 13.7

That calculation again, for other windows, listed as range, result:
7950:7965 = 13.9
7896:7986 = 13.6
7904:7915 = 13.5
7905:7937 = 13.5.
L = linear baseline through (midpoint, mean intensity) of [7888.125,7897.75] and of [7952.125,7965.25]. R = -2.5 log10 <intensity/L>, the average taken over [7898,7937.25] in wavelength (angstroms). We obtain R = 0.04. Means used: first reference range 13.9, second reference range 14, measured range 13.5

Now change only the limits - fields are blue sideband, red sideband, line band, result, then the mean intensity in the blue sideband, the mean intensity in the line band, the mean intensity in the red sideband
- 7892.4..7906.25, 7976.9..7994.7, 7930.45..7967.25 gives 0.00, 13.6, 13.7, 13.8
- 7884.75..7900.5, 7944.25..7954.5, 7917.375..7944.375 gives 0.02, 14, 13.5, 13.7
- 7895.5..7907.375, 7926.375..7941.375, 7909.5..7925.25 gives 0.01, 13.6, 13.5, 13.6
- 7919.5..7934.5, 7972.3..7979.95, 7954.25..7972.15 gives -0.02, 13.5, 13.9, 13.7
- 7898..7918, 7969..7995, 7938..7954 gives 0.01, 13.5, 13.6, 13.8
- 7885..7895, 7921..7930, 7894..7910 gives 0.03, 14.2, 13.6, 13.4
